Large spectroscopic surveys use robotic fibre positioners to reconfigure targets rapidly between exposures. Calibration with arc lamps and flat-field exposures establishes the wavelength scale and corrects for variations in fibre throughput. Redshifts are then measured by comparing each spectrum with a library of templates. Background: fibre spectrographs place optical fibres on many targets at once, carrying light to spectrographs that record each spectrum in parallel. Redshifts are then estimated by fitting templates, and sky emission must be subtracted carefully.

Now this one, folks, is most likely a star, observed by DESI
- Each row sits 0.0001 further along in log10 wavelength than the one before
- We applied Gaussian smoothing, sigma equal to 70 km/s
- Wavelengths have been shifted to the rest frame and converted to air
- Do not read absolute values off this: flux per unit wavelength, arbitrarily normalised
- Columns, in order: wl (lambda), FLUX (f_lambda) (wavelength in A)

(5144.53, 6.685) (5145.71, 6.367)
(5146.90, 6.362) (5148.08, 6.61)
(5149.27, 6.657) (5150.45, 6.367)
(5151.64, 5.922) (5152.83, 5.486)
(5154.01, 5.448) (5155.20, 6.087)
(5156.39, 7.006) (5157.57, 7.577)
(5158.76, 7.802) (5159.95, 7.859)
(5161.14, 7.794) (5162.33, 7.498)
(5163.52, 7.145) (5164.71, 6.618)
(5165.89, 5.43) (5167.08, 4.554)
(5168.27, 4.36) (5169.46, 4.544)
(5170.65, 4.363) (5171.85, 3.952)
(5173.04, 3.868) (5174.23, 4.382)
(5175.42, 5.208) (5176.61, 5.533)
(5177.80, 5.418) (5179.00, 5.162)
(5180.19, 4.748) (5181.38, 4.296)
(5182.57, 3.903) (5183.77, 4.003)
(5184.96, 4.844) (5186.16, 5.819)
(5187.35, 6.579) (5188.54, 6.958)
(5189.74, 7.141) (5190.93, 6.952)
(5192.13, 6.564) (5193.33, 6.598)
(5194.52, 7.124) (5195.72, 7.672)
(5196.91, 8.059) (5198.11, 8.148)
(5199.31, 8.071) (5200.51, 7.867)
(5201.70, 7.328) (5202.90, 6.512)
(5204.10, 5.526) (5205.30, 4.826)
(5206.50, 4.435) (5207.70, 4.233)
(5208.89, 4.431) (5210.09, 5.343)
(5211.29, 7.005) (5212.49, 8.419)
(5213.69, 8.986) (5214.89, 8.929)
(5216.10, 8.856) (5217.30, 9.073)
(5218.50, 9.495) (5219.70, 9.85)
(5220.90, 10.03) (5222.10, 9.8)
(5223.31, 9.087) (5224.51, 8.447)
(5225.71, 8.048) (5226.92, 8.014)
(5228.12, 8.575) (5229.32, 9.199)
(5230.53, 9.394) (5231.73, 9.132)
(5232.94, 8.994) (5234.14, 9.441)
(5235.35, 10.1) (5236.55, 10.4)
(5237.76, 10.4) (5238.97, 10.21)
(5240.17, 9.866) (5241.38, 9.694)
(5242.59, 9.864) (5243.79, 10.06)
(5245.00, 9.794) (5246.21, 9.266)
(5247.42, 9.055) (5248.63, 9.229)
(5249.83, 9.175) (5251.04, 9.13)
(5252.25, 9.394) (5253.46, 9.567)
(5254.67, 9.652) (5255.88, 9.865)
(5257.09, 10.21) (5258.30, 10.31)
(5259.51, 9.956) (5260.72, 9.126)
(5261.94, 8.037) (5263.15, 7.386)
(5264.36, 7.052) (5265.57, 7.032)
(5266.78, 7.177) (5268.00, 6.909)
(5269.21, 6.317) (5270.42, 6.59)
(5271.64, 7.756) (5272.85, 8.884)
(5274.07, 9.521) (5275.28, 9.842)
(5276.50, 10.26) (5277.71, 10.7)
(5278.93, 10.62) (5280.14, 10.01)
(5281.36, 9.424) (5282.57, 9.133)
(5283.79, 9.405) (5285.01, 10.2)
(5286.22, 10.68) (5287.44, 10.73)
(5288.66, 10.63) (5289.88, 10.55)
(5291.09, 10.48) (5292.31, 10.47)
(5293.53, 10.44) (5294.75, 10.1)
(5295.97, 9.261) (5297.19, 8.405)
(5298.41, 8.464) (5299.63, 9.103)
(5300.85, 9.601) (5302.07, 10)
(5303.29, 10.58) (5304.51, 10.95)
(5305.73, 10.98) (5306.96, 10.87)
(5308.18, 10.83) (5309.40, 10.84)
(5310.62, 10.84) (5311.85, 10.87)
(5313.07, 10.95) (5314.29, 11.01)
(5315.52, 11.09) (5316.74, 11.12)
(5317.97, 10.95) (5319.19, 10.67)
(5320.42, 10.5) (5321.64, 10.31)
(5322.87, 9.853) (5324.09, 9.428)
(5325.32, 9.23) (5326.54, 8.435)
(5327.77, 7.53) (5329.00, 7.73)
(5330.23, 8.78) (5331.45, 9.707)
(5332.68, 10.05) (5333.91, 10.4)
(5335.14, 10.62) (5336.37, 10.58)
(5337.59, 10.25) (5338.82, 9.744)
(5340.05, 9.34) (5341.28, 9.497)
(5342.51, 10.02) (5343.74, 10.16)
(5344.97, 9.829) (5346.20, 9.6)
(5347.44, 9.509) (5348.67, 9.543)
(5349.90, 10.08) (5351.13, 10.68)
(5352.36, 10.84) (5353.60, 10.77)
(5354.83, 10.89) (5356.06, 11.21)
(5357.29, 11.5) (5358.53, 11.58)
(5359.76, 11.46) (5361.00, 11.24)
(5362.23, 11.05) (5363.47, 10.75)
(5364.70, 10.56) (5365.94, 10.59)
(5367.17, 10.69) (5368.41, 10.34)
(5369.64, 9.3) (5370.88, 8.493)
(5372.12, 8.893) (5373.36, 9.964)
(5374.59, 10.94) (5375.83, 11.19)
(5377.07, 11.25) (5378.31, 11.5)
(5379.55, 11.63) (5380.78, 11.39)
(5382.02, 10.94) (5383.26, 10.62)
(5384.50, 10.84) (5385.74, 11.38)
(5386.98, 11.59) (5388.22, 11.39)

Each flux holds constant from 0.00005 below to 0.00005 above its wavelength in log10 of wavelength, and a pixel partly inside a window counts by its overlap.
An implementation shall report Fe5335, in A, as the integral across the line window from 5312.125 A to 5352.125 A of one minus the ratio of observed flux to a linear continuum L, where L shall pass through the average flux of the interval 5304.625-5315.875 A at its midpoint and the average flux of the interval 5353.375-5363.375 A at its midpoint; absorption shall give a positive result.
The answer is 4.04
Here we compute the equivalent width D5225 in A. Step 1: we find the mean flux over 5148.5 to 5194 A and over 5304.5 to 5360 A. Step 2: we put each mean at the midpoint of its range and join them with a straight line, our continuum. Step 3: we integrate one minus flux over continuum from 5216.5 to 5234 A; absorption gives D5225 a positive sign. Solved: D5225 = -4.3 A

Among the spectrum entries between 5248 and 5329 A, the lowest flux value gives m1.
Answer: 6.317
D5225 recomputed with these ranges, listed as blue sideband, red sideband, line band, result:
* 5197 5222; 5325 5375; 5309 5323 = -2.01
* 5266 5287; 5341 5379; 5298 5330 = -1.46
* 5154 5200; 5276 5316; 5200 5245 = -4.08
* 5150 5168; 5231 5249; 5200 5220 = 3.46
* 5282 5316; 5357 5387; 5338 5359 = 0.66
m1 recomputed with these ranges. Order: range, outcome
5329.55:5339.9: 8.78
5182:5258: 3.903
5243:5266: 7.032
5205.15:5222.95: 4.233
